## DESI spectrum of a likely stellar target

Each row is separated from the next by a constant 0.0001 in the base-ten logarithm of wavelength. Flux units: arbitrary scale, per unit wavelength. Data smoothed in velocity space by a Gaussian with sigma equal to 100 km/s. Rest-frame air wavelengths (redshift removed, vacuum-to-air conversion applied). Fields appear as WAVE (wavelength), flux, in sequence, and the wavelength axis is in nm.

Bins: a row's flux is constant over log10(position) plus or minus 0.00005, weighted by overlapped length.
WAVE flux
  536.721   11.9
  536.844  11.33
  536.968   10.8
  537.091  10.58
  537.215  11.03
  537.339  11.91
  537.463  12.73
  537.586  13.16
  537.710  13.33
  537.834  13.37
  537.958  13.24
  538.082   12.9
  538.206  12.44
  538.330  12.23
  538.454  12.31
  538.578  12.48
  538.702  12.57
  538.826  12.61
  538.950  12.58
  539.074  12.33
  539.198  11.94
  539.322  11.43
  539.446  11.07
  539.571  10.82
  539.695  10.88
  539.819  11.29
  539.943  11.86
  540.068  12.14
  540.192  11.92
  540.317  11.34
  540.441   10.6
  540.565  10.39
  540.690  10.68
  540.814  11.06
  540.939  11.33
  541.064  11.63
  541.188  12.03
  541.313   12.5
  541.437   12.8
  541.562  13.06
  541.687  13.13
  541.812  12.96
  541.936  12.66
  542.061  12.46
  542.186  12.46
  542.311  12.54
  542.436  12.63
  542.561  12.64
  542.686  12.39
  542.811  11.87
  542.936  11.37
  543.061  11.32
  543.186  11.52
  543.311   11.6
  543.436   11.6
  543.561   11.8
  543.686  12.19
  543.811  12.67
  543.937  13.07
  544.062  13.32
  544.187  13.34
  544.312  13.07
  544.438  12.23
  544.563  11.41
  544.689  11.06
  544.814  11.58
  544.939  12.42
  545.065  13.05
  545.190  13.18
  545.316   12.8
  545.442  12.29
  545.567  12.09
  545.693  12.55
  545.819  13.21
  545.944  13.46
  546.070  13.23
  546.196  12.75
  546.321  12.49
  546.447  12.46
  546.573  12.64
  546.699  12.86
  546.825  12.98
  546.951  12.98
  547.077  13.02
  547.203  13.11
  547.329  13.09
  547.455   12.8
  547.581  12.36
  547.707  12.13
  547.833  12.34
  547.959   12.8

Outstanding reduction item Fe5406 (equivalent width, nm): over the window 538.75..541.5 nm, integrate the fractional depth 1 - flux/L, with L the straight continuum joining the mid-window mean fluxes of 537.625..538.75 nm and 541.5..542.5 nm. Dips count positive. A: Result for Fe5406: 0.246 nm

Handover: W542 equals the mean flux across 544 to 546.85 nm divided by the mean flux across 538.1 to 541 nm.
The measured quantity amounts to 1.1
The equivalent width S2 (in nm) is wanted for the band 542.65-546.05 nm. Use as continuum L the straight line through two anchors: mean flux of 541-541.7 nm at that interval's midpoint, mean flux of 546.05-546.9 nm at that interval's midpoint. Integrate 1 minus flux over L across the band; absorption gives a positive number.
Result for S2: 0.08 nm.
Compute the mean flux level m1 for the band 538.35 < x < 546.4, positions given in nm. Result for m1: 12.2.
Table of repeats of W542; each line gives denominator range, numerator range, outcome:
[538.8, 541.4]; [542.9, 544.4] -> 1.06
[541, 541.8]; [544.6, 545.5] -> 0.98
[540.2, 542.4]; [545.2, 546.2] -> 1.07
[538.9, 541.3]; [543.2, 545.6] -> 1.08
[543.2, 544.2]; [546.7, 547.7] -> 1.04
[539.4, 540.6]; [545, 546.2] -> 1.14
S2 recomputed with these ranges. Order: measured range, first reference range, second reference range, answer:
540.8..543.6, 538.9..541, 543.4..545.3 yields -0.061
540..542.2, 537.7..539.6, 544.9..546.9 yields 0.098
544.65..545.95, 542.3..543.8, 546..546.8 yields -0.001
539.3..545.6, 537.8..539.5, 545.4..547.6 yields 0.280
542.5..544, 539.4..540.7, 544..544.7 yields 0.020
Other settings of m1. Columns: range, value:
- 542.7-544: 11.9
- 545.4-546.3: 12.8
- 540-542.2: 11.9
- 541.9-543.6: 12.1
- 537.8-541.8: 12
